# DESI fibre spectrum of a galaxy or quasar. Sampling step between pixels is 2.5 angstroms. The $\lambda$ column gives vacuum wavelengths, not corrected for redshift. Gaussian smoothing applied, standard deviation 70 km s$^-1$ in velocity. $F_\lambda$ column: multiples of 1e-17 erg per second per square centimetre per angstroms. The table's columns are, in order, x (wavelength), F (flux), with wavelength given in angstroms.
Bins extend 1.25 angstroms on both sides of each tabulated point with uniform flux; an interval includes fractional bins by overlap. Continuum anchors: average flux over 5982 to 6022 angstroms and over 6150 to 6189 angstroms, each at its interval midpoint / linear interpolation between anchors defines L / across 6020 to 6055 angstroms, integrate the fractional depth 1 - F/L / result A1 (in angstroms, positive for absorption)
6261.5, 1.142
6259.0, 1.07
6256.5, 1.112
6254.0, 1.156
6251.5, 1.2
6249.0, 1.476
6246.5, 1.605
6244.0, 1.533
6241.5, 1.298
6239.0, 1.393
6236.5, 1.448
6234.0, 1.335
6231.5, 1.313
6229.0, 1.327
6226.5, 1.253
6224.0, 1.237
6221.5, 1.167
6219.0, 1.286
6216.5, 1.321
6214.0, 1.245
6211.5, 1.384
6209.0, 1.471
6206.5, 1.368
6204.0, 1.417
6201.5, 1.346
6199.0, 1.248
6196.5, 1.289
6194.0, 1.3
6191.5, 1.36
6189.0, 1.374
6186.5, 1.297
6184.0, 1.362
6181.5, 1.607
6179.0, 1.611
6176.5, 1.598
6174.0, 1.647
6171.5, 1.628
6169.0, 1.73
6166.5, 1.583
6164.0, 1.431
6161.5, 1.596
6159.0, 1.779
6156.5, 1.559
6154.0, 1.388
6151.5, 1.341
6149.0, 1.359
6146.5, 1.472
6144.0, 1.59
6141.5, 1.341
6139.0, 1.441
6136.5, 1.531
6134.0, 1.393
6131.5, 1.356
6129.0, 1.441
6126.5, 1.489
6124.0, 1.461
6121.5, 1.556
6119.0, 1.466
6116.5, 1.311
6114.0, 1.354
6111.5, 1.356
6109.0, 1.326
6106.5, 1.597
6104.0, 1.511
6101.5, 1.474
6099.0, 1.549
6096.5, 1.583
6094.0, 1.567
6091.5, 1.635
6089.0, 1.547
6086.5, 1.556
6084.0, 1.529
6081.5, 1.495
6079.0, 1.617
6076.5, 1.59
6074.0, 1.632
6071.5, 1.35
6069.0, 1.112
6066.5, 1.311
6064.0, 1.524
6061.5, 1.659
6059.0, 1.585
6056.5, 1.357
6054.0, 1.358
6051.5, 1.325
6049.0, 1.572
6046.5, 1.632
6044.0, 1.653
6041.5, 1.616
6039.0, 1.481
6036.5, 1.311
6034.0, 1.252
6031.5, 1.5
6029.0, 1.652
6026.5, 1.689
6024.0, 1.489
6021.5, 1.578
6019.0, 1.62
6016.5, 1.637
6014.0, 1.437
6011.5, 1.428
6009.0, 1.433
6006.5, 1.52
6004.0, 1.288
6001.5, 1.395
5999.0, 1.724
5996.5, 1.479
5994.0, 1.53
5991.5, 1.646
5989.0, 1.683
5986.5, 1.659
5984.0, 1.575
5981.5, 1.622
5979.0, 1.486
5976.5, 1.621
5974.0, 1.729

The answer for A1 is 0.7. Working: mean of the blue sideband 1.54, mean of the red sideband 1.54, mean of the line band 1.51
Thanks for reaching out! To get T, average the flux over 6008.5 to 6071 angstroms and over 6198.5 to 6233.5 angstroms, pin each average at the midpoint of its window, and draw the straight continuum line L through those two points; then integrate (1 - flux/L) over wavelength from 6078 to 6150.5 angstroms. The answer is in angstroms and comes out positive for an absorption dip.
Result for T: -3.3 angstroms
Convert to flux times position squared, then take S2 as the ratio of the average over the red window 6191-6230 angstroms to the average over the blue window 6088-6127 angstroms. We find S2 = 0.9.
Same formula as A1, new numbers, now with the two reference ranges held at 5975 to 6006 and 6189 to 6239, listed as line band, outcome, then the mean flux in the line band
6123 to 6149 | -0.74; 1.45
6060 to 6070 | 0.46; 1.41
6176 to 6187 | -1.15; 1.5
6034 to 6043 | 0.39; 1.44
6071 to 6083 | -0.65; 1.55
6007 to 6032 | -0.30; 1.55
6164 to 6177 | -2.36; 1.62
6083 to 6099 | -1.26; 1.57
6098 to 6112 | -0.33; 1.47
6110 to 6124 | 0.14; 1.41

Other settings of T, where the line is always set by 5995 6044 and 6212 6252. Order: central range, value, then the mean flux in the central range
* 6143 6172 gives -2.8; 1.54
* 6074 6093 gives -1.5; 1.57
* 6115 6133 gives -0.2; 1.44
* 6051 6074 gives 0.9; 1.41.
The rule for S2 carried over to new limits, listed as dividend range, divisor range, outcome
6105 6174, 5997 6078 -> 1.03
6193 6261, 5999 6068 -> 0.94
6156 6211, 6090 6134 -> 1.03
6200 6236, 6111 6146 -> 0.95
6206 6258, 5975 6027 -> 0.93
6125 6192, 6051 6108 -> 1.02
